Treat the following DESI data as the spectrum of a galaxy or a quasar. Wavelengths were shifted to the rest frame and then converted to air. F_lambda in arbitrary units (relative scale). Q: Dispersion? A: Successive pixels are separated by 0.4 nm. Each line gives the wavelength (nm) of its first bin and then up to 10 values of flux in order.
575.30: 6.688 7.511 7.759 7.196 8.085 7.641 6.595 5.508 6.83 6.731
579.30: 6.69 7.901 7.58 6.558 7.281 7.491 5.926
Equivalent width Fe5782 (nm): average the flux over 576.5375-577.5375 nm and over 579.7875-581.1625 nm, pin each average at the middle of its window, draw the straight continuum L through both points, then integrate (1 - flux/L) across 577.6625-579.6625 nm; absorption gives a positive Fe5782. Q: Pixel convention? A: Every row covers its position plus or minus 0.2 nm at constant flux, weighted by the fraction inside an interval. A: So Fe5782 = 0.239 nm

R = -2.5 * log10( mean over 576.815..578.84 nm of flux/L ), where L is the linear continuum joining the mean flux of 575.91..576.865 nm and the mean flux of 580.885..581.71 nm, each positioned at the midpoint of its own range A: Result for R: 0.09 mag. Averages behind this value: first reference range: 7.58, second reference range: 7.04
